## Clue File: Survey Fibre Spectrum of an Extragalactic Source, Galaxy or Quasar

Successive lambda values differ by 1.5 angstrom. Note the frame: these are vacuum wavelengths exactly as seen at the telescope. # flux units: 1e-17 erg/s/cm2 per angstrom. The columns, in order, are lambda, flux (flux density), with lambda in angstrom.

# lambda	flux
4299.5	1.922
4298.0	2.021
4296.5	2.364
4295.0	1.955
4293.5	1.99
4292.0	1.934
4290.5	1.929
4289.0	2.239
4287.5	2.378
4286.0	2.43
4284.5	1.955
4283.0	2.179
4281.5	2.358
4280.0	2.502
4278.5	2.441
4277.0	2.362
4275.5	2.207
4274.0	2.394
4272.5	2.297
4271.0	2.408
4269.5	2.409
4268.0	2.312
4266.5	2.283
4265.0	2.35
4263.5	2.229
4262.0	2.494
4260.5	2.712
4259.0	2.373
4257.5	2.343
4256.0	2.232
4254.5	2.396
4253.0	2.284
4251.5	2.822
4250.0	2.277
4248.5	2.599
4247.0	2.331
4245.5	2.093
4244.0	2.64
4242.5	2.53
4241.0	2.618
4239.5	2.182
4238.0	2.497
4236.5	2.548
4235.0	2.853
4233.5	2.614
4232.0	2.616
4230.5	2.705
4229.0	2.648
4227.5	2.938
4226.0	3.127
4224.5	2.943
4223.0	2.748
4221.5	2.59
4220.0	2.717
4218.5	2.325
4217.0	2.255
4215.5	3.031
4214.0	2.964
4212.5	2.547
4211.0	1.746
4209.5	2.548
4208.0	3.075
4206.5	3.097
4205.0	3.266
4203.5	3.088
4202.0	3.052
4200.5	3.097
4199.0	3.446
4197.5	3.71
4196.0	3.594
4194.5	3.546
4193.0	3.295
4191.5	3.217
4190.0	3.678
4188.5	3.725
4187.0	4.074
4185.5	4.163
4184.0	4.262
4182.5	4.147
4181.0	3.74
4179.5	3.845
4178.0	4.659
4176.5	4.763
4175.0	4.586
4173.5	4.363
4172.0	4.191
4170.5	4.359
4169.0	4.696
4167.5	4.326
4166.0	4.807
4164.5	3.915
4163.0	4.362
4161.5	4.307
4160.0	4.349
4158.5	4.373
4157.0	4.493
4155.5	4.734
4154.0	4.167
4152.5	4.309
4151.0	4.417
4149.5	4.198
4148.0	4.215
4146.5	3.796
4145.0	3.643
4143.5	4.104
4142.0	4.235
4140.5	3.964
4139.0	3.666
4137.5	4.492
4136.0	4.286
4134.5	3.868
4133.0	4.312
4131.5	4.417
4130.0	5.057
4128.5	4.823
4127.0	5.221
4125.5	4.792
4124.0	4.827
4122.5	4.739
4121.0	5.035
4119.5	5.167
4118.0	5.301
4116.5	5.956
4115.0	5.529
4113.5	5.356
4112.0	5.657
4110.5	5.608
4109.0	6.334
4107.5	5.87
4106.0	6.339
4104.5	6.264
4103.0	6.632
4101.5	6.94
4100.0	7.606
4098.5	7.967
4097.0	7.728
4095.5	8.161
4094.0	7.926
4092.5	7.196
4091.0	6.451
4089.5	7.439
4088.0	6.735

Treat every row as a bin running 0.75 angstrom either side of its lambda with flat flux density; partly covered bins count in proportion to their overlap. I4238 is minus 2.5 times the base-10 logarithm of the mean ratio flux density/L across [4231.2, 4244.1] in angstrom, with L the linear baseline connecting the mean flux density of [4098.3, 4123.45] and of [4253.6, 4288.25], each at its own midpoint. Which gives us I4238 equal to 0.21 mag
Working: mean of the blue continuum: 5.97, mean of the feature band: 2.56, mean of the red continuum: 2.35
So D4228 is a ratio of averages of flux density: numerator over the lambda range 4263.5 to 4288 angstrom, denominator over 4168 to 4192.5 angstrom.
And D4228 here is 0.6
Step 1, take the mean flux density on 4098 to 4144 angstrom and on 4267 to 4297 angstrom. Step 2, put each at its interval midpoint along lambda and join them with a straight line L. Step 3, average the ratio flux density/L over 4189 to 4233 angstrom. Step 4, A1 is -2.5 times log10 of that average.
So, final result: 0.21 mag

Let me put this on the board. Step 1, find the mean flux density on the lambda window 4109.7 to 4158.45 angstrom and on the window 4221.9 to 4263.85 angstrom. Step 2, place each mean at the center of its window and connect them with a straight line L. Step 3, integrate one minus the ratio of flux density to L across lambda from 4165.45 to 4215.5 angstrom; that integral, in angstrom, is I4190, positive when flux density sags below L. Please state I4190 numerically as -1.2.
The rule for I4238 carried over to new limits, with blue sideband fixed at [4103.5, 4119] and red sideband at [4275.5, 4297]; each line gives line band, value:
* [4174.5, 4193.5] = 0.08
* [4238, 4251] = 0.26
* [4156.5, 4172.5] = 0.08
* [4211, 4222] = 0.38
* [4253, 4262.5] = 0.16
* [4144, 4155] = 0.22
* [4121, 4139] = 0.18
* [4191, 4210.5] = 0.23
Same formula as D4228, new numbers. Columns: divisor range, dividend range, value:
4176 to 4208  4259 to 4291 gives 0.64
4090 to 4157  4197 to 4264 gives 0.50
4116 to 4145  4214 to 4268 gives 0.55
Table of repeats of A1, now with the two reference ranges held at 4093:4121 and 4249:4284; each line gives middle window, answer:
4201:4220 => 0.352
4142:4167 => 0.218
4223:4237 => 0.188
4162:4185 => 0.097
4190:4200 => 0.204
